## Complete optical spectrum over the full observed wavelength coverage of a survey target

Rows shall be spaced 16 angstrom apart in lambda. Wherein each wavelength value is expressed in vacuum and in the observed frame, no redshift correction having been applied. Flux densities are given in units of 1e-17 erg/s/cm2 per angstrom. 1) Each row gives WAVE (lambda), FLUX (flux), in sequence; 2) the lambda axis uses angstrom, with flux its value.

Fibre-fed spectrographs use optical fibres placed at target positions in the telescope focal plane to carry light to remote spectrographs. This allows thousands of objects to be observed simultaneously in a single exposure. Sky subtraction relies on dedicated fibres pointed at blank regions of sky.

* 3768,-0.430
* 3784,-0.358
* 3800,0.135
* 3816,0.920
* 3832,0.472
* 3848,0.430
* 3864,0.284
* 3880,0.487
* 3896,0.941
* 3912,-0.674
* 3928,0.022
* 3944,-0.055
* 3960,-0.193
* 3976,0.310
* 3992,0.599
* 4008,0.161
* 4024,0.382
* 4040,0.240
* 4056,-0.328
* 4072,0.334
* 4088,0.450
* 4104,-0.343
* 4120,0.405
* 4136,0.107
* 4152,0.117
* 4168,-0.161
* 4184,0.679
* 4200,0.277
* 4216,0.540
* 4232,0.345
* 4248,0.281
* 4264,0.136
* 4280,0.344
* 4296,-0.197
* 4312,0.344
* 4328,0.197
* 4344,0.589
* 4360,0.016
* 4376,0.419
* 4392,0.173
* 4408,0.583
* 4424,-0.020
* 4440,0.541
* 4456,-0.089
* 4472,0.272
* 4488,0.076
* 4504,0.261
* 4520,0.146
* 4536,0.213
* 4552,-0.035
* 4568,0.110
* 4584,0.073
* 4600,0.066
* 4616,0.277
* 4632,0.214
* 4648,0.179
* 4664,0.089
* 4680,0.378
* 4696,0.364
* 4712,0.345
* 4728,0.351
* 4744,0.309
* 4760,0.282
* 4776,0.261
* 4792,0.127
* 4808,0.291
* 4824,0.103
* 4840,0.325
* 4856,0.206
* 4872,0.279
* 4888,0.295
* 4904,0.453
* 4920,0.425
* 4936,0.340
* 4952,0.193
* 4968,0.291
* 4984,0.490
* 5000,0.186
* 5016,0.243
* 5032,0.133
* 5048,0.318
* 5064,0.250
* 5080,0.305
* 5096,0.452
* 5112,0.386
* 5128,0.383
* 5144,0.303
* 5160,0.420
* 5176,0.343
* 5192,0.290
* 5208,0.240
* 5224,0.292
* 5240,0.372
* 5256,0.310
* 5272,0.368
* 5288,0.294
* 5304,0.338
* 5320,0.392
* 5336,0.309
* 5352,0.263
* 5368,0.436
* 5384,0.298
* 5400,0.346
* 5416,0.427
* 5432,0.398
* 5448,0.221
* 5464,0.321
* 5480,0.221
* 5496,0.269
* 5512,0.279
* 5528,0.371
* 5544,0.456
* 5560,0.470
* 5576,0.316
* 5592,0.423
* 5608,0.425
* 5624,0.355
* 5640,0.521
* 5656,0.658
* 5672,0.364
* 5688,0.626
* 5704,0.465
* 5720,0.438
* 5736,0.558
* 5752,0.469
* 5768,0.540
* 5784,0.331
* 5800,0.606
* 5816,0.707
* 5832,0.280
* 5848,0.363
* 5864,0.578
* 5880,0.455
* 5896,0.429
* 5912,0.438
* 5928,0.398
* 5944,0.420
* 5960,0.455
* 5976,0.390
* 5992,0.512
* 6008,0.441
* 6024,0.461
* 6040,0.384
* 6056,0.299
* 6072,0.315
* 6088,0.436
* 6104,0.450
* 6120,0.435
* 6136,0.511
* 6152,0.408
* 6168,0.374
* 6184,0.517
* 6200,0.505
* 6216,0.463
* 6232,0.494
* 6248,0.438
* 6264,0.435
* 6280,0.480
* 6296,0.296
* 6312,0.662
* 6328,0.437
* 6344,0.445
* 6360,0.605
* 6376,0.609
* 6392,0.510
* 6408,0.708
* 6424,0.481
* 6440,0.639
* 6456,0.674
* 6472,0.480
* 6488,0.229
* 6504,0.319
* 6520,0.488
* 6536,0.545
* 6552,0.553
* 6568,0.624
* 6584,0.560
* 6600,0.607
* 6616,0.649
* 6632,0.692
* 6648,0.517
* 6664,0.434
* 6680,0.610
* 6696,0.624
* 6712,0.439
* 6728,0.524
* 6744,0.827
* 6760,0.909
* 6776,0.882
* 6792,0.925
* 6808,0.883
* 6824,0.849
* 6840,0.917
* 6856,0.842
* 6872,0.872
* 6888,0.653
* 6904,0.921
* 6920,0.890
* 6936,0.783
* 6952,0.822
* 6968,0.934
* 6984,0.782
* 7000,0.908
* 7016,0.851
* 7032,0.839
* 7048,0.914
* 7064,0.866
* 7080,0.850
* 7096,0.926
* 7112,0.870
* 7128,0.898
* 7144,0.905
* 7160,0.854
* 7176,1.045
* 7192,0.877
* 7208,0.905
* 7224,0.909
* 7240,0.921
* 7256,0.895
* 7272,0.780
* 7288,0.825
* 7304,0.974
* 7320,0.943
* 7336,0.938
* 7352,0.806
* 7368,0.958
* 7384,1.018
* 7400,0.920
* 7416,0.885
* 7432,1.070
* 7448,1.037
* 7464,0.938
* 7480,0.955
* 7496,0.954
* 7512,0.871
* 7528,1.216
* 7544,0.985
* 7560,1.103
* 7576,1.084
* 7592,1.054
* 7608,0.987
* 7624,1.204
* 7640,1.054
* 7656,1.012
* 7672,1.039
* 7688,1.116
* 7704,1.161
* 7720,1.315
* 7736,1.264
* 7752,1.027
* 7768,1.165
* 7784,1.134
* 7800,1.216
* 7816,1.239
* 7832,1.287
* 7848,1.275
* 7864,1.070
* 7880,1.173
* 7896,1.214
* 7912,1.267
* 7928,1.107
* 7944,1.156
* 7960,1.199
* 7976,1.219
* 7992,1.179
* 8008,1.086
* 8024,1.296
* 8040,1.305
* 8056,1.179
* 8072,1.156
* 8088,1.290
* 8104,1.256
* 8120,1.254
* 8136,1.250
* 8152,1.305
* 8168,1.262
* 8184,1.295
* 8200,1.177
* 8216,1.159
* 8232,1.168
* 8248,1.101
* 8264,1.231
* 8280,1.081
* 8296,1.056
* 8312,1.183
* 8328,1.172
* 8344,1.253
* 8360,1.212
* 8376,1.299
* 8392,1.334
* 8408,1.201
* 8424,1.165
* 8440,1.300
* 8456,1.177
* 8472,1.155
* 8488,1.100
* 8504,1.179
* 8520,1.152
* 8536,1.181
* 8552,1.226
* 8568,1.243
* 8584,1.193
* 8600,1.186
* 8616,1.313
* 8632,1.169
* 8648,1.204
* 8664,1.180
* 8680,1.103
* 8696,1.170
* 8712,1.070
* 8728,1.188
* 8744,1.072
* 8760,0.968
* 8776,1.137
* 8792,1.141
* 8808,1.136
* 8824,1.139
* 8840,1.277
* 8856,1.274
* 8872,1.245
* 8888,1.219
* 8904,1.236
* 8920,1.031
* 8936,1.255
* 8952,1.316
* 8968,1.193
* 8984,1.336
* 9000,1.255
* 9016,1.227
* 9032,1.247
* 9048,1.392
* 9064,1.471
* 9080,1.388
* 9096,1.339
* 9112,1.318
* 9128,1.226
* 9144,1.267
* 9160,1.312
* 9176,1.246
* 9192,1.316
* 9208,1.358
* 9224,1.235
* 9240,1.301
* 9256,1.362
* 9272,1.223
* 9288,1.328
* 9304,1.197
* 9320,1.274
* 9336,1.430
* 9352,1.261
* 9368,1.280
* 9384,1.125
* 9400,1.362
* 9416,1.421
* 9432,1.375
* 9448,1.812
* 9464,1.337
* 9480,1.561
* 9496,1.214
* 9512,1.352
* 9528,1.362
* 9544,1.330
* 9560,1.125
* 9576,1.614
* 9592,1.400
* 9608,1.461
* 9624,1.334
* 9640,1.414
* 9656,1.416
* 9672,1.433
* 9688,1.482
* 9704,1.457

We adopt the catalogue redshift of 0.692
